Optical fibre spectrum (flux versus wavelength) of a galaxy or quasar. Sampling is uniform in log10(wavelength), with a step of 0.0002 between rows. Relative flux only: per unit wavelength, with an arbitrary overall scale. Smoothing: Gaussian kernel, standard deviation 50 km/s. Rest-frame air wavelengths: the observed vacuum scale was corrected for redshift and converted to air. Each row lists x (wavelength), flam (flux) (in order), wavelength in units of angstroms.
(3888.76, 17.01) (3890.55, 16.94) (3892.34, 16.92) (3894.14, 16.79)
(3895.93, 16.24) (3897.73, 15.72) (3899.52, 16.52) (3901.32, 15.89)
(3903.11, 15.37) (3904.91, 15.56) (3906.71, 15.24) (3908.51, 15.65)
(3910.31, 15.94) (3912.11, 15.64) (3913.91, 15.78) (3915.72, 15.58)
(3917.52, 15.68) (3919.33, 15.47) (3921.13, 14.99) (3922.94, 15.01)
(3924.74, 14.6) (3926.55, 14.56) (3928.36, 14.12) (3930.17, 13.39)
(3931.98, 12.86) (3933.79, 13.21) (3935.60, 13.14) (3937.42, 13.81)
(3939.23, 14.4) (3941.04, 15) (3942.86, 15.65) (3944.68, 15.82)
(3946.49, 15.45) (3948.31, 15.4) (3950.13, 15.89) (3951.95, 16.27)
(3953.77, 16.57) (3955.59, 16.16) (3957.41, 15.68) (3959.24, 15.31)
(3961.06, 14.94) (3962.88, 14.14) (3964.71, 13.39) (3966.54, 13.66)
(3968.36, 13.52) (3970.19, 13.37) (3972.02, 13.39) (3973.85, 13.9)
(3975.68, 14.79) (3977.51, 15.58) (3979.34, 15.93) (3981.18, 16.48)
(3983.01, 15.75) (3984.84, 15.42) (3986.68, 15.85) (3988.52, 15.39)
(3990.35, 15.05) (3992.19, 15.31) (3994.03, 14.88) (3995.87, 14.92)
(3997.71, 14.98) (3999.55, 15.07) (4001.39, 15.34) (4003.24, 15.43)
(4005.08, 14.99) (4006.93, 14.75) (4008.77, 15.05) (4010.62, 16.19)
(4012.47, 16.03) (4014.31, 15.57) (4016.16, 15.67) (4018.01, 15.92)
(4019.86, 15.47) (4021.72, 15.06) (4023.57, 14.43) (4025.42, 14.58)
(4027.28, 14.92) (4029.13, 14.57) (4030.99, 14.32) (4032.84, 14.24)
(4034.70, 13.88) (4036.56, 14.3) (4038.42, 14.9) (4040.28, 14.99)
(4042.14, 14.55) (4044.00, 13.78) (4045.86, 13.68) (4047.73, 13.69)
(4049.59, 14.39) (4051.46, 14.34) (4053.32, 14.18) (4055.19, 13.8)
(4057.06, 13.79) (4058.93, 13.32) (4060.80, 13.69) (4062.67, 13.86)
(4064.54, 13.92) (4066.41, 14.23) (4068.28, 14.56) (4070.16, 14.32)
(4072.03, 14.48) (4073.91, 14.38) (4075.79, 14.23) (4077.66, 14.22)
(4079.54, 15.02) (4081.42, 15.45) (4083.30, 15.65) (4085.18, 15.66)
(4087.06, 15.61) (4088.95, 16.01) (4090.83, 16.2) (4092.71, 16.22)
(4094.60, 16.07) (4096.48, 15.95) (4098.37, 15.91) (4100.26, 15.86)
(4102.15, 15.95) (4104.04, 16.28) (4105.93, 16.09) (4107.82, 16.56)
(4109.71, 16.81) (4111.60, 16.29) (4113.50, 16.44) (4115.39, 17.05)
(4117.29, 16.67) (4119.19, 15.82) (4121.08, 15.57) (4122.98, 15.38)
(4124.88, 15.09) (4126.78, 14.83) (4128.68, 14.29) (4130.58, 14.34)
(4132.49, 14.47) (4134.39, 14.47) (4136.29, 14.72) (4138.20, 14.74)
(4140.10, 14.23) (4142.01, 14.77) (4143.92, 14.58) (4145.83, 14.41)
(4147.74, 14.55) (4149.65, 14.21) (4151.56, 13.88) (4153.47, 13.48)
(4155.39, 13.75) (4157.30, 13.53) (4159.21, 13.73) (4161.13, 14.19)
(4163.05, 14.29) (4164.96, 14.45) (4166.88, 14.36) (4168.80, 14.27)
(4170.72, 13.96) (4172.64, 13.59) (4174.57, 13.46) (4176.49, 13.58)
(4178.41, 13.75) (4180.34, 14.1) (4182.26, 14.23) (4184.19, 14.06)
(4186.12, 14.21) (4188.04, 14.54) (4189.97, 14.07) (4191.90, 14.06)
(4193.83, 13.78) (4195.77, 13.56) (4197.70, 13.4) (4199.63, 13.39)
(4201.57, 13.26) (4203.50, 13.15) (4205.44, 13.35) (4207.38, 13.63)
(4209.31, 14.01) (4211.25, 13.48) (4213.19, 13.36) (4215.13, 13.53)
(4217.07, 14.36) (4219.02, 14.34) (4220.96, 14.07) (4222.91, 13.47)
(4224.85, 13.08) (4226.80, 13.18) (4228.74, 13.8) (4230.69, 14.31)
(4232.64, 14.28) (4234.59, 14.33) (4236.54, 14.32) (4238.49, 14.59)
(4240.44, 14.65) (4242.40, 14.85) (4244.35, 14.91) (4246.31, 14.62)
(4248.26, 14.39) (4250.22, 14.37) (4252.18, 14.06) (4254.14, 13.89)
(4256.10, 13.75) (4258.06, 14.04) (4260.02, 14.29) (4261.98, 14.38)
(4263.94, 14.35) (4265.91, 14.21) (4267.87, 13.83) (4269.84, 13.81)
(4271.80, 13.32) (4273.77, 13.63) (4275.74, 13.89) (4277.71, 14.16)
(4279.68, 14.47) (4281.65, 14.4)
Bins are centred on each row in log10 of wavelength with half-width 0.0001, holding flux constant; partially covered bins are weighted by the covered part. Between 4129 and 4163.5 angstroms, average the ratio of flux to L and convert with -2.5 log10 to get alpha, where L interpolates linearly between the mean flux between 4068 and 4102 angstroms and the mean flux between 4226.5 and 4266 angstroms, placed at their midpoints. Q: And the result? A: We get 0.05 mag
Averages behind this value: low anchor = 15.4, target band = 14.2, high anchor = 14.3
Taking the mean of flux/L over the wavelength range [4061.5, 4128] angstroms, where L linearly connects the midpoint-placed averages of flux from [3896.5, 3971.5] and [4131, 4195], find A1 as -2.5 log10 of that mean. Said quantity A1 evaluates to -0.08 mag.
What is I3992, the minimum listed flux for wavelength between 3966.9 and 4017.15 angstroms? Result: 13.37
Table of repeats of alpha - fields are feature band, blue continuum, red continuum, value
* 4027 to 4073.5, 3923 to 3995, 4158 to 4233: 0.02 mag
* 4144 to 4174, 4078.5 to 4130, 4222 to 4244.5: 0.08 mag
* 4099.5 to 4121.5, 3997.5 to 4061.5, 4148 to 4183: -0.15 mag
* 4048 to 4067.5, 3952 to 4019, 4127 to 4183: 0.06 mag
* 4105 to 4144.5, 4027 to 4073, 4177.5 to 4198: -0.10 mag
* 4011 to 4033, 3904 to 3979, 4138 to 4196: -0.04 mag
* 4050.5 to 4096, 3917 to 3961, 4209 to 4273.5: -0.01 mag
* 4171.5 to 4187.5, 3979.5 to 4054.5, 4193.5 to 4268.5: 0.02 mag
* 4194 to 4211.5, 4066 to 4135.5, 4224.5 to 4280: 0.08 mag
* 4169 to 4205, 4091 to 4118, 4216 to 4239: 0.07 mag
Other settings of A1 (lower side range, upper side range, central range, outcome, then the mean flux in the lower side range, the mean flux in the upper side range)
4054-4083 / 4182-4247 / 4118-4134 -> -0.06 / 14.2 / 13.9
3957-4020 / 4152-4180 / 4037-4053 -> 0.03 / 15.1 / 13.9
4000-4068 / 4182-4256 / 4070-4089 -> -0.04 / 14.6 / 14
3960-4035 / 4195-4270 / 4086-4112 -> -0.11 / 14.9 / 14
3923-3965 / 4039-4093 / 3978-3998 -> -0.05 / 14.8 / 14.5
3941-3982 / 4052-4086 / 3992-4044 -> -0.02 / 15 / 14.4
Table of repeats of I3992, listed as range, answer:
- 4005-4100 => 13.32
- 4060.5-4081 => 13.69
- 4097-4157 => 13.48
